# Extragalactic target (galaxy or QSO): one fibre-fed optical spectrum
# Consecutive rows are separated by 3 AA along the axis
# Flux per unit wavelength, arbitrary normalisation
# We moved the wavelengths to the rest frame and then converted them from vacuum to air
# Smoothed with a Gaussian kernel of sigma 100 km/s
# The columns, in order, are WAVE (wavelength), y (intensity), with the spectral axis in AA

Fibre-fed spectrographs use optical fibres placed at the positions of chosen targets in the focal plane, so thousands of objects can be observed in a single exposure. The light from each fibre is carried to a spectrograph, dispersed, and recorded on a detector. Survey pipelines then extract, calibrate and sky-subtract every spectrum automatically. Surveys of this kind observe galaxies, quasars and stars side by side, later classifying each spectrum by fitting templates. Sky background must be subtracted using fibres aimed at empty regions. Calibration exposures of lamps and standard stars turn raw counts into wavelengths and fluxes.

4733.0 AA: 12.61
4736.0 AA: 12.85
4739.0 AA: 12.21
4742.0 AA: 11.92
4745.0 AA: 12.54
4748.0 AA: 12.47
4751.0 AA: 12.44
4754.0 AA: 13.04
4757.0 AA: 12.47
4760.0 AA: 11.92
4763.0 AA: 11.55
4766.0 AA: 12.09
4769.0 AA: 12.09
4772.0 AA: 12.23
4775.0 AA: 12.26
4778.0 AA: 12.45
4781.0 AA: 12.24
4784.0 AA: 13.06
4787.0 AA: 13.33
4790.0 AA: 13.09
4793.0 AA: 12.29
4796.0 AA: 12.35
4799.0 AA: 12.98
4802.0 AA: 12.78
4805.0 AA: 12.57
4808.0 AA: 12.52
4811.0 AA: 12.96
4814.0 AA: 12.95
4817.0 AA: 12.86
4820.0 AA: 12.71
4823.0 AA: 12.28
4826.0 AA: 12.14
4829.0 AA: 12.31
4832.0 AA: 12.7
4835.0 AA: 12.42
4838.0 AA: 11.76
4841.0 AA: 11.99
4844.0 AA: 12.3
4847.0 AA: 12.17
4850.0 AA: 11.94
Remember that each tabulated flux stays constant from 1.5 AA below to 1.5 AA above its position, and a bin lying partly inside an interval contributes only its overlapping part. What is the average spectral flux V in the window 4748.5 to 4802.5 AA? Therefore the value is 12.5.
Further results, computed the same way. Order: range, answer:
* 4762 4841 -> 12.5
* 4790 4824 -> 12.7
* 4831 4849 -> 12.2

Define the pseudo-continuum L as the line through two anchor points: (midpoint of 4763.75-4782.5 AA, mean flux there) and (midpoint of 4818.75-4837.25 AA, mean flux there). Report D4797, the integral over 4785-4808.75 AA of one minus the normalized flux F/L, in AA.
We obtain -0.91 AA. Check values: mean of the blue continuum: 12.2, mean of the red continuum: 12.4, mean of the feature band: 12.8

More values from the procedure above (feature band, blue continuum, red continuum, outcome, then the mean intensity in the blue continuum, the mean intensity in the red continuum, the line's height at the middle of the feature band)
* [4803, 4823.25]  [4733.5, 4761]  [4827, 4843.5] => -0.7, 12.4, 12.2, 12.3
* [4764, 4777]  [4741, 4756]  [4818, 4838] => 0.3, 12.5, 12.4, 12.5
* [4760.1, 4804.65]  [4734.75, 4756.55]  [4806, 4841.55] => 0.1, 12.5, 12.5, 12.5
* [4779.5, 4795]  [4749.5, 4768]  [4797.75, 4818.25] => -0.3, 12.2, 12.8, 12.6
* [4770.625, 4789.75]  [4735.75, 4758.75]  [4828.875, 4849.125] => -0.4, 12.5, 12.2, 12.4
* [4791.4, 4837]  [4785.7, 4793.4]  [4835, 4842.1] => -0.4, 13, 12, 12.5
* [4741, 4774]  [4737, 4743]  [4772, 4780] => -0.1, 12.1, 12.3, 12.2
